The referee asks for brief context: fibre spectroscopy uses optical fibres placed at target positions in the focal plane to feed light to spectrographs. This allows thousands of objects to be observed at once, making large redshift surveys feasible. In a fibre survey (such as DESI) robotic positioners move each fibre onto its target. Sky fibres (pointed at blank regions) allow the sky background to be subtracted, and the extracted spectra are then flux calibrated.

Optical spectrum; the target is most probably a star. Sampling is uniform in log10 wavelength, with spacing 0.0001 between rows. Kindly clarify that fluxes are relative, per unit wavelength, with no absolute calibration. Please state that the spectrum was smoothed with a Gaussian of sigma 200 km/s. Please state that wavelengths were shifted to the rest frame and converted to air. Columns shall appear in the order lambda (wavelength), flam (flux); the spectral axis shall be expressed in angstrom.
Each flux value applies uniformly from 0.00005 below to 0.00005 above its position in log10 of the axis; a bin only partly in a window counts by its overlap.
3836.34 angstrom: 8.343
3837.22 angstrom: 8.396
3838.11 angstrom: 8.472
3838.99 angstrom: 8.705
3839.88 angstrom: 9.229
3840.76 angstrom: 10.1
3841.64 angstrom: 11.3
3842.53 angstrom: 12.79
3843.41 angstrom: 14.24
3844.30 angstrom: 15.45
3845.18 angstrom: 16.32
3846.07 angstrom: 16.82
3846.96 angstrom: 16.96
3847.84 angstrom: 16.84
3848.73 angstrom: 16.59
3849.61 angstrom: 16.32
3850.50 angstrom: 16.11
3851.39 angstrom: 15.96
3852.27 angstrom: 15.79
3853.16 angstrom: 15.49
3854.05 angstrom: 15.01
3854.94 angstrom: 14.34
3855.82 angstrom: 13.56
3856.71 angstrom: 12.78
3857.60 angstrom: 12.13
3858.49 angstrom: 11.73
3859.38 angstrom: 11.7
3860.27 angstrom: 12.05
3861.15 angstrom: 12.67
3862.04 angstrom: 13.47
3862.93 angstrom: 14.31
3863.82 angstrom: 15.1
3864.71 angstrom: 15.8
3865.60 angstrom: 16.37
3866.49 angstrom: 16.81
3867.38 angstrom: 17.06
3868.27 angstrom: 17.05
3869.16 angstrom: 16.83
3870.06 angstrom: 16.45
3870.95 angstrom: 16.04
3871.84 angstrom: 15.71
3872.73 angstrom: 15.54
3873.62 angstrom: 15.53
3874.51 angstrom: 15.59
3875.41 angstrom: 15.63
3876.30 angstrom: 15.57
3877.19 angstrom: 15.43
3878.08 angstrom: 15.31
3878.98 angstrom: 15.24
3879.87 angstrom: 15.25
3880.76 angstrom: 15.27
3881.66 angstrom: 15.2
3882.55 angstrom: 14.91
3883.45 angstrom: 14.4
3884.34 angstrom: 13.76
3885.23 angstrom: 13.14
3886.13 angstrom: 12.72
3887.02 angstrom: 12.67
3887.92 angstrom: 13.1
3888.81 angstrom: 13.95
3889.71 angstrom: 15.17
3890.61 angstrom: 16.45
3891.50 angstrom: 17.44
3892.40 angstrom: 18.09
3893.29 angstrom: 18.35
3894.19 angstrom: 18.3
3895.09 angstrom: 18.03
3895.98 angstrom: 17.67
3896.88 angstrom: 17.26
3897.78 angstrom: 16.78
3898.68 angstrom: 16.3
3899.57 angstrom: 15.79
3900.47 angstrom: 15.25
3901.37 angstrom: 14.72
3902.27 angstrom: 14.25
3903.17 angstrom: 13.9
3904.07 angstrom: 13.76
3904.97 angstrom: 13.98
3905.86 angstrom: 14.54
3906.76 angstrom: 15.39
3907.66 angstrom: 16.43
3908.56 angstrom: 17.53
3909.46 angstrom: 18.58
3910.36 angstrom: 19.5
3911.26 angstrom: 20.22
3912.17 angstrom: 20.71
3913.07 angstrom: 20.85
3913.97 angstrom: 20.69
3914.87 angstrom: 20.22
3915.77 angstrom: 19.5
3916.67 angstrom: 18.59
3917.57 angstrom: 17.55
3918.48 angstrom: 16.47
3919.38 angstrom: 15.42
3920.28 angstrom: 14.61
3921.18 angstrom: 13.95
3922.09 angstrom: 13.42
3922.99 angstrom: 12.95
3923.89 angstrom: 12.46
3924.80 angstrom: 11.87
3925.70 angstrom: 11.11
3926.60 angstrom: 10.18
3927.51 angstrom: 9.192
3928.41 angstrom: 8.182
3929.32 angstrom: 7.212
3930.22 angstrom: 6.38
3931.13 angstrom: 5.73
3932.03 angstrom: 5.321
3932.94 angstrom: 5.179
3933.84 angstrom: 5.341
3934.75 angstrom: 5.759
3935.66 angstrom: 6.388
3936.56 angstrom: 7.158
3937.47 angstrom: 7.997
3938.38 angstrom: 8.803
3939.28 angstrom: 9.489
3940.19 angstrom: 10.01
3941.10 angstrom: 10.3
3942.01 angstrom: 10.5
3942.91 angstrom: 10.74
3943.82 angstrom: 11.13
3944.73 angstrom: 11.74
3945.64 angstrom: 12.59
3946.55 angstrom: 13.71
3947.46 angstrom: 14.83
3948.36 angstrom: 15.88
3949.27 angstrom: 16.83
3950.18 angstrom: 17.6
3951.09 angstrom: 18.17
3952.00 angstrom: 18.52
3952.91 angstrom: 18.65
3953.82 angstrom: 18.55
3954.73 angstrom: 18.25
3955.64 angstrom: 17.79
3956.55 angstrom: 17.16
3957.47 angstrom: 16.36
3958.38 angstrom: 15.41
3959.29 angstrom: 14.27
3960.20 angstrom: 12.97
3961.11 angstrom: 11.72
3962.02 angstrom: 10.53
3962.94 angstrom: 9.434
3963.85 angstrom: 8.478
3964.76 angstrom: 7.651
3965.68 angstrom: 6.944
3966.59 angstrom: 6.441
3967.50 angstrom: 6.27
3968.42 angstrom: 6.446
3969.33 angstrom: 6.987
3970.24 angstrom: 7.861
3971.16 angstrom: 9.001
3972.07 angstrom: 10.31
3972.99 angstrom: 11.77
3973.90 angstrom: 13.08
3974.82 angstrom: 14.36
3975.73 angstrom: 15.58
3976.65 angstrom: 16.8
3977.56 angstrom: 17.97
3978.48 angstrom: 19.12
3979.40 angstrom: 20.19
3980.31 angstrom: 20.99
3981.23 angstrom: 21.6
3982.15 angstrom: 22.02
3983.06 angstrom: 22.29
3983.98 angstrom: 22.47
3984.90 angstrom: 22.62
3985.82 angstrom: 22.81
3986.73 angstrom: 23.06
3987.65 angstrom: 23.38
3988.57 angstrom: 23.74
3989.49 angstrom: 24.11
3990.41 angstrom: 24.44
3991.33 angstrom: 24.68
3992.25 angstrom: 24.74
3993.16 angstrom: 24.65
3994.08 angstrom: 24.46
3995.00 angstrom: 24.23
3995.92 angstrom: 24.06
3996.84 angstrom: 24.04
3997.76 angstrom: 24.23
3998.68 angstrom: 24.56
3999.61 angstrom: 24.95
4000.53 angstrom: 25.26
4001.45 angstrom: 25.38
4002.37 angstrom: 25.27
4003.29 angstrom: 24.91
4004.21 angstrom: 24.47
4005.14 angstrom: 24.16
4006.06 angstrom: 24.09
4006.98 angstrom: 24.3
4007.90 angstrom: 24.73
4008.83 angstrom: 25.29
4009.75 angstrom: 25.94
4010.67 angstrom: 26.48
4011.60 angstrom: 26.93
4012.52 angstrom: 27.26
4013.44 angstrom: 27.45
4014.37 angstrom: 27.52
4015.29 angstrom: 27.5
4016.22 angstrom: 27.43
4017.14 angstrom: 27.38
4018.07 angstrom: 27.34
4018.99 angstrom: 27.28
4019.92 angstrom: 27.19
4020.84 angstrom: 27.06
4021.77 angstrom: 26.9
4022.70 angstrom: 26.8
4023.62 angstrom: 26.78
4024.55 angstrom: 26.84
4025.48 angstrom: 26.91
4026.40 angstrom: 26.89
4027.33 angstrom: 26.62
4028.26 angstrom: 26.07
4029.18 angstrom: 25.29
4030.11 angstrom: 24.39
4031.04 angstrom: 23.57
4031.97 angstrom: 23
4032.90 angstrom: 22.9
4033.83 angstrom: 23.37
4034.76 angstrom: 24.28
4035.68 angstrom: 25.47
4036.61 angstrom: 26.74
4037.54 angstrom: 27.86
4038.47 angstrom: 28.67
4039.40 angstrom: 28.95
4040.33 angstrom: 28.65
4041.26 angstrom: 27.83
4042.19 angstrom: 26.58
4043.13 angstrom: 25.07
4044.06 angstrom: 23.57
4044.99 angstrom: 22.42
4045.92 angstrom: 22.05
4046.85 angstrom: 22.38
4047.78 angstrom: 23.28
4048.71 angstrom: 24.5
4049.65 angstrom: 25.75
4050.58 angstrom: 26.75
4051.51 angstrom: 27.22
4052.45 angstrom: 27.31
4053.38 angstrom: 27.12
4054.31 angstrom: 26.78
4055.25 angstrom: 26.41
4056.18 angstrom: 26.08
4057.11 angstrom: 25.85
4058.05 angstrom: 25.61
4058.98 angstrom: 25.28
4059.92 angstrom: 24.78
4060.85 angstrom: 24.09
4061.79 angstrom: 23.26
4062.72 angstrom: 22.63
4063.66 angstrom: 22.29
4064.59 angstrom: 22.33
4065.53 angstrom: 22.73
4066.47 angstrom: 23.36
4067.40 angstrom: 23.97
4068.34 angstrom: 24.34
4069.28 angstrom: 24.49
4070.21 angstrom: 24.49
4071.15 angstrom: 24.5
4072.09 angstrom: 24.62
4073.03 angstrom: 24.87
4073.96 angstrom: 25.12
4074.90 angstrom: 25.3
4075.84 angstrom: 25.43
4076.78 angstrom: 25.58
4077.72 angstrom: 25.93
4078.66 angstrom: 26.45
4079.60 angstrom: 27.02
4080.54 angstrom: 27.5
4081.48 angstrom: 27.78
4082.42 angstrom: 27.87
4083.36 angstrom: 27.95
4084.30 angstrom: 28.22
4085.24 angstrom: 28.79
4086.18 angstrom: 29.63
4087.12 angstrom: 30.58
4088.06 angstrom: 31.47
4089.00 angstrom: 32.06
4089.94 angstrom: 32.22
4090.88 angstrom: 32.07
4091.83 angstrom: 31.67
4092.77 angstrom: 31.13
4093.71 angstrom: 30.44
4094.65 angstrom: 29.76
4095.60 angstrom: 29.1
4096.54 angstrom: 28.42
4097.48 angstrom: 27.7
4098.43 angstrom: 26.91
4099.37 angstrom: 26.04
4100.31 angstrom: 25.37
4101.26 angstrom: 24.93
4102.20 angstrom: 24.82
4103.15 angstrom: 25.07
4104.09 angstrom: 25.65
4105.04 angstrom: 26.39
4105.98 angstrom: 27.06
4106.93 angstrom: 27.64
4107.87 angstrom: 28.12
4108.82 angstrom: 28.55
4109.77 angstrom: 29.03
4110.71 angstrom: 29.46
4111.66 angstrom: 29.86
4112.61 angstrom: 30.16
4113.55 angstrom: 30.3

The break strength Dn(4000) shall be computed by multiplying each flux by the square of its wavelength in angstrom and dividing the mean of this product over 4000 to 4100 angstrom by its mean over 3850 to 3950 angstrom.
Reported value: 2.0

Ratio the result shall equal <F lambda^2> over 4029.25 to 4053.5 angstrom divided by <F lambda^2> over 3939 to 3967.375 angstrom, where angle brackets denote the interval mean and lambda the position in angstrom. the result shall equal 2.0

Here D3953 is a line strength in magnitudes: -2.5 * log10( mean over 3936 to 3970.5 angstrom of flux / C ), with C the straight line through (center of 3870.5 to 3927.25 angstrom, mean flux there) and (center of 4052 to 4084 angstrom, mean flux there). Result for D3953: 0.466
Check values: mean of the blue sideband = 15.8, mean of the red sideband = 25.3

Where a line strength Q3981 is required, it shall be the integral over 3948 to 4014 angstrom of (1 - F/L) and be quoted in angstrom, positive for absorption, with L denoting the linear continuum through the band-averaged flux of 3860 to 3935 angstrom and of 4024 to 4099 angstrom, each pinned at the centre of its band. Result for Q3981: 5.5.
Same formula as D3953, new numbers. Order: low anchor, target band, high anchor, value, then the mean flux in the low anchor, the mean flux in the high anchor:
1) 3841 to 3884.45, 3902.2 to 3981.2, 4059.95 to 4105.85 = 0.40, 15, 26.7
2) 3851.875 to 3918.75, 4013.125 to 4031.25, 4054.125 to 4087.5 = -0.16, 15.8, 25.6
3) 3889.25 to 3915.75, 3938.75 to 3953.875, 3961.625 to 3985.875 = 0.09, 17.1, 13.9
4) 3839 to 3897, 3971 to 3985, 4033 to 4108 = 0.21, 15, 26.4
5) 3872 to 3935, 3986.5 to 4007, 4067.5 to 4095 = -0.14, 14.6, 27.8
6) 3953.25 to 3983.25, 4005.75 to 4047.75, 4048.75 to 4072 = -0.25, 13.7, 24.9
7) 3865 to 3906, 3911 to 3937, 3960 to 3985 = 0.18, 15.6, 13.5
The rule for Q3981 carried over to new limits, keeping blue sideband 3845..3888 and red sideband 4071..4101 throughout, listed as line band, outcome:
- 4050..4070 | 1.2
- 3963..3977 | 7.5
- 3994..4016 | -2.0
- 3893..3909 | 1.0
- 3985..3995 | -0.7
